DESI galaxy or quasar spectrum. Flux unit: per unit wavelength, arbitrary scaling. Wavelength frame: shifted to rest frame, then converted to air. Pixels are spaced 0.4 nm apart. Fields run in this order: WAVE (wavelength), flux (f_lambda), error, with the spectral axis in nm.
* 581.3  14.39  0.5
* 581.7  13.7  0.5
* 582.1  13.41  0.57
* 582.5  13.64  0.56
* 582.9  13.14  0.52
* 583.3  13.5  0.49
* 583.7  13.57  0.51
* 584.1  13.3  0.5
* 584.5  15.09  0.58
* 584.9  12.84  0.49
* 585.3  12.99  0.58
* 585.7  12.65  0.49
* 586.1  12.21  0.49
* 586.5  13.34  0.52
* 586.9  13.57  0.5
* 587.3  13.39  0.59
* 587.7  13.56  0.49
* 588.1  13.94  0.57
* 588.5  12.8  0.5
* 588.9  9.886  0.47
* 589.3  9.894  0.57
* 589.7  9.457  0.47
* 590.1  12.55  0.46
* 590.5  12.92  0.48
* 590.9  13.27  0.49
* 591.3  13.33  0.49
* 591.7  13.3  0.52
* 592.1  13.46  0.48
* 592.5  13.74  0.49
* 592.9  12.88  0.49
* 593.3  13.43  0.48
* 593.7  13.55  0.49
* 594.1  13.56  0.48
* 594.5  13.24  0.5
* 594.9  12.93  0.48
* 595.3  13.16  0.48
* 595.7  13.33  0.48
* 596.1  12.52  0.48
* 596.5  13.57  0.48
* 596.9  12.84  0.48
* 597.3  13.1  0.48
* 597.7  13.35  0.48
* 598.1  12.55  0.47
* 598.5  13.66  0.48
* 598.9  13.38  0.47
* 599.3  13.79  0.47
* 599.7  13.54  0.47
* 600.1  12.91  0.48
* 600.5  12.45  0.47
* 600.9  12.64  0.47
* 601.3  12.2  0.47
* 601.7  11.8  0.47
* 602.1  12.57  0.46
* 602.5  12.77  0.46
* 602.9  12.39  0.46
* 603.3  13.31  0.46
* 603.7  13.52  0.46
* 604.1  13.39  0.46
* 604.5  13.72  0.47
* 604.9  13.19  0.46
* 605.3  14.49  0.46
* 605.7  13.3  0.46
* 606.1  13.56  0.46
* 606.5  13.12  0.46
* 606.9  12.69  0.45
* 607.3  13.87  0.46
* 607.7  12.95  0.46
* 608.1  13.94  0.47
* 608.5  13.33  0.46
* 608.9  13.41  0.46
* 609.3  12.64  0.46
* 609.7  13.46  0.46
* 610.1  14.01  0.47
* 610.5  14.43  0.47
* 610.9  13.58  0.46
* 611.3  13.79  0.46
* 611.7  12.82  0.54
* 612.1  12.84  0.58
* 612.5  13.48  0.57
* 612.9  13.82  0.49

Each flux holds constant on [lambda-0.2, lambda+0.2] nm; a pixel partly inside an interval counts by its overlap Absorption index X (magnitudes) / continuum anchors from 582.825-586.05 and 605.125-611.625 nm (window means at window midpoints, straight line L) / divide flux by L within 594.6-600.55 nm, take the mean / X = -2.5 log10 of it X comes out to 0.02 mag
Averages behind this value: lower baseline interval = 13.3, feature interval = 13.2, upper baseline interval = 13.5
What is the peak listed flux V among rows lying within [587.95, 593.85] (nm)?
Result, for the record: 13.94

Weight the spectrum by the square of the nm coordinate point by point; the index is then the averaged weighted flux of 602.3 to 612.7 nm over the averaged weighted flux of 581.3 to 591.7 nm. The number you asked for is 1.11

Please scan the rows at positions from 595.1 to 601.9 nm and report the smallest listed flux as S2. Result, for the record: 11.8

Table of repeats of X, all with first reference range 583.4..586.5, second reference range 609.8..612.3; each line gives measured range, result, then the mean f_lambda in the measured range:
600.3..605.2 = 0.050 mag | 12.9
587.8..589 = 0.066 mag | 12.5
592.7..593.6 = 0.013 mag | 13.2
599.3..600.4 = 0.014 mag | 13.3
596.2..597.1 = 0.022 mag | 13.1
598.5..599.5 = -0.014 mag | 13.6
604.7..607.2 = 0.008 mag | 13.4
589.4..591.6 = 0.092 mag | 12.2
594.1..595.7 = 0.015 mag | 13.2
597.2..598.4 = 0.030 mag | 13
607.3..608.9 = 0.006 mag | 13.5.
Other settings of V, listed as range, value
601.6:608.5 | 14.49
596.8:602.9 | 13.79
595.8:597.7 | 13.57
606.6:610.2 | 14.01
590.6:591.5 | 13.33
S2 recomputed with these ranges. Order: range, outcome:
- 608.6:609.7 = 12.64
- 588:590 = 9.457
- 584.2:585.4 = 12.84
